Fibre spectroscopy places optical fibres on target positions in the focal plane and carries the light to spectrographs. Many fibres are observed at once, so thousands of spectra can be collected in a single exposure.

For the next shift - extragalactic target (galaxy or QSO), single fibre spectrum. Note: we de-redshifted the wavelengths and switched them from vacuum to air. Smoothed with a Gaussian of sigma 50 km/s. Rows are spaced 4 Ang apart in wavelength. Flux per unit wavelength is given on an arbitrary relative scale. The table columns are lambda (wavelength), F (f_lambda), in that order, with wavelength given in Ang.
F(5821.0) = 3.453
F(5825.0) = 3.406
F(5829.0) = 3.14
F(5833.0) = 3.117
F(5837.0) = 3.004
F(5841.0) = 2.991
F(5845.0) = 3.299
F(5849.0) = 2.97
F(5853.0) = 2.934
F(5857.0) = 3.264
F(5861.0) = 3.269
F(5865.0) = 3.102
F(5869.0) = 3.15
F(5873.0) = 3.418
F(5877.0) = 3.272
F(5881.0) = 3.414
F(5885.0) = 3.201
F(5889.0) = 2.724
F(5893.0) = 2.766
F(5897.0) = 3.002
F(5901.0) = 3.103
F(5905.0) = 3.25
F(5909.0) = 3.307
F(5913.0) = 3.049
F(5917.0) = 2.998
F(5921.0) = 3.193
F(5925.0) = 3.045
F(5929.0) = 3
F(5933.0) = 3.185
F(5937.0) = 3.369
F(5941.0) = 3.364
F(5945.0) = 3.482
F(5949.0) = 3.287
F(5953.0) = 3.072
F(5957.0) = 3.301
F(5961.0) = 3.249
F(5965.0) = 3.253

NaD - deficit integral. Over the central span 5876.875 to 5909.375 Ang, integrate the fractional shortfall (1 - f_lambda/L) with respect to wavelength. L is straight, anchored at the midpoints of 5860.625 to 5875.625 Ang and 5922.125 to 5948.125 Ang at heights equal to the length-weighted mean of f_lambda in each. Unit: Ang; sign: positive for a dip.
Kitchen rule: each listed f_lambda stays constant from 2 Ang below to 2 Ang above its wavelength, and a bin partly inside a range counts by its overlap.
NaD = 1.4 Ang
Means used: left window 3.23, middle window 3.1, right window 3.24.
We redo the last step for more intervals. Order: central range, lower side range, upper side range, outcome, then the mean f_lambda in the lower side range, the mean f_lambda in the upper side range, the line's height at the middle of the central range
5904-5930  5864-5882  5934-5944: 1.64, 3.27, 3.36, 3.33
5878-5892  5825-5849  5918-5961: 0.31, 3.12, 3.23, 3.17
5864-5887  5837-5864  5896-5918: -1.08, 3.11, 3.13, 3.12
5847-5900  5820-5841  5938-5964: 1.86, 3.19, 3.29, 3.23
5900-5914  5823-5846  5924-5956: 0.07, 3.15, 3.23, 3.21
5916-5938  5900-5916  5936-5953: 0.89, 3.17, 3.34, 3.26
